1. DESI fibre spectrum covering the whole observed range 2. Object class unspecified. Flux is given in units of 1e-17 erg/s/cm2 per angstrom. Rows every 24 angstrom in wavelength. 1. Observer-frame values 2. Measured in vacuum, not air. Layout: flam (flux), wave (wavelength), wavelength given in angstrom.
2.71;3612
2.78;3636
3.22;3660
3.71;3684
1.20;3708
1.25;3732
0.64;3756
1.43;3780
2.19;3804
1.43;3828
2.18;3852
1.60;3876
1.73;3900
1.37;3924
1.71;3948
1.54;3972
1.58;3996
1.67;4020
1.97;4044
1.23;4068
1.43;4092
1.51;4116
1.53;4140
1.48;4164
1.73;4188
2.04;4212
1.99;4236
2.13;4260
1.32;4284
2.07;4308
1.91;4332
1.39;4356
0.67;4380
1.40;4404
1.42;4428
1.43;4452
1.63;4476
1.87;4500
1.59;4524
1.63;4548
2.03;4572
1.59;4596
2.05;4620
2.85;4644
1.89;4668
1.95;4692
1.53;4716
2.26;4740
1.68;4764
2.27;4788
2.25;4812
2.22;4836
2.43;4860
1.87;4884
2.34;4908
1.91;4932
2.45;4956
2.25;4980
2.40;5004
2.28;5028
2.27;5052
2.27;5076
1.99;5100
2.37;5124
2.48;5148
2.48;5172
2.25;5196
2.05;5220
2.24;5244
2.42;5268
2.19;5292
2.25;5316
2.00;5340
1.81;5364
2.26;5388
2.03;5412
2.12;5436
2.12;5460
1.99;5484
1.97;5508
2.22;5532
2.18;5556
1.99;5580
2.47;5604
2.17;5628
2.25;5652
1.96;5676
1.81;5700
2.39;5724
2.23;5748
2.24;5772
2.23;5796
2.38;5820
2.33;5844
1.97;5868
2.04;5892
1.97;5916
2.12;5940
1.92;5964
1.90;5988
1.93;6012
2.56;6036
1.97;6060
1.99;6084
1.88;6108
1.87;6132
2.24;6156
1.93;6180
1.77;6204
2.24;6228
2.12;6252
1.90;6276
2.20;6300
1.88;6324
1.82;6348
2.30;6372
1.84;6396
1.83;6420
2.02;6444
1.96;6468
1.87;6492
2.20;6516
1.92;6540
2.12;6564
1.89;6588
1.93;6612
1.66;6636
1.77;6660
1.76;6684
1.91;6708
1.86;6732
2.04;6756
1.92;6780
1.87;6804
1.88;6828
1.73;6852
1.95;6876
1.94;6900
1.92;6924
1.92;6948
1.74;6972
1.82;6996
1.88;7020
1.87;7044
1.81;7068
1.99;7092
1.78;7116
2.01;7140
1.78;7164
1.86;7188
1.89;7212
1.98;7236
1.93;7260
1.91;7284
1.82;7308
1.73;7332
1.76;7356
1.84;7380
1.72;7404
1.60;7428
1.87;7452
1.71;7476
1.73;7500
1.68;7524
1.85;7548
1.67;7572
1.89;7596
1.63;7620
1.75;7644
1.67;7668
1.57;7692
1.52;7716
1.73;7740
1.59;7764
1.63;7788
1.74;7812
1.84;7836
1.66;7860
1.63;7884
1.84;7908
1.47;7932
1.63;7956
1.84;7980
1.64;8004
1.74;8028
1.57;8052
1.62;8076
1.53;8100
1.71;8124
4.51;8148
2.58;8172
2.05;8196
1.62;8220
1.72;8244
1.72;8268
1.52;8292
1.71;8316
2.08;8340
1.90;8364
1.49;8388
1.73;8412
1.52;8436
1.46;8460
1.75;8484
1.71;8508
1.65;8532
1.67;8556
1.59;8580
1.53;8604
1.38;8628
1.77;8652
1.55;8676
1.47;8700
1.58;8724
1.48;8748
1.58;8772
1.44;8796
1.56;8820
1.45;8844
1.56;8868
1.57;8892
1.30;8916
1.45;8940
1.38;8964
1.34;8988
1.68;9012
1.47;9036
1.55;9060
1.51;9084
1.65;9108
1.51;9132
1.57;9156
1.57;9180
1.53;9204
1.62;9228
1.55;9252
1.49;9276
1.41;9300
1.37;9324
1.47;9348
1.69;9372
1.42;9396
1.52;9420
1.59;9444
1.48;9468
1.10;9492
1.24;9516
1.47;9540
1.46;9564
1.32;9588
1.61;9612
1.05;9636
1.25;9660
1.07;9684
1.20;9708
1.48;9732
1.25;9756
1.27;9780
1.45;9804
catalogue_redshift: 0.243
